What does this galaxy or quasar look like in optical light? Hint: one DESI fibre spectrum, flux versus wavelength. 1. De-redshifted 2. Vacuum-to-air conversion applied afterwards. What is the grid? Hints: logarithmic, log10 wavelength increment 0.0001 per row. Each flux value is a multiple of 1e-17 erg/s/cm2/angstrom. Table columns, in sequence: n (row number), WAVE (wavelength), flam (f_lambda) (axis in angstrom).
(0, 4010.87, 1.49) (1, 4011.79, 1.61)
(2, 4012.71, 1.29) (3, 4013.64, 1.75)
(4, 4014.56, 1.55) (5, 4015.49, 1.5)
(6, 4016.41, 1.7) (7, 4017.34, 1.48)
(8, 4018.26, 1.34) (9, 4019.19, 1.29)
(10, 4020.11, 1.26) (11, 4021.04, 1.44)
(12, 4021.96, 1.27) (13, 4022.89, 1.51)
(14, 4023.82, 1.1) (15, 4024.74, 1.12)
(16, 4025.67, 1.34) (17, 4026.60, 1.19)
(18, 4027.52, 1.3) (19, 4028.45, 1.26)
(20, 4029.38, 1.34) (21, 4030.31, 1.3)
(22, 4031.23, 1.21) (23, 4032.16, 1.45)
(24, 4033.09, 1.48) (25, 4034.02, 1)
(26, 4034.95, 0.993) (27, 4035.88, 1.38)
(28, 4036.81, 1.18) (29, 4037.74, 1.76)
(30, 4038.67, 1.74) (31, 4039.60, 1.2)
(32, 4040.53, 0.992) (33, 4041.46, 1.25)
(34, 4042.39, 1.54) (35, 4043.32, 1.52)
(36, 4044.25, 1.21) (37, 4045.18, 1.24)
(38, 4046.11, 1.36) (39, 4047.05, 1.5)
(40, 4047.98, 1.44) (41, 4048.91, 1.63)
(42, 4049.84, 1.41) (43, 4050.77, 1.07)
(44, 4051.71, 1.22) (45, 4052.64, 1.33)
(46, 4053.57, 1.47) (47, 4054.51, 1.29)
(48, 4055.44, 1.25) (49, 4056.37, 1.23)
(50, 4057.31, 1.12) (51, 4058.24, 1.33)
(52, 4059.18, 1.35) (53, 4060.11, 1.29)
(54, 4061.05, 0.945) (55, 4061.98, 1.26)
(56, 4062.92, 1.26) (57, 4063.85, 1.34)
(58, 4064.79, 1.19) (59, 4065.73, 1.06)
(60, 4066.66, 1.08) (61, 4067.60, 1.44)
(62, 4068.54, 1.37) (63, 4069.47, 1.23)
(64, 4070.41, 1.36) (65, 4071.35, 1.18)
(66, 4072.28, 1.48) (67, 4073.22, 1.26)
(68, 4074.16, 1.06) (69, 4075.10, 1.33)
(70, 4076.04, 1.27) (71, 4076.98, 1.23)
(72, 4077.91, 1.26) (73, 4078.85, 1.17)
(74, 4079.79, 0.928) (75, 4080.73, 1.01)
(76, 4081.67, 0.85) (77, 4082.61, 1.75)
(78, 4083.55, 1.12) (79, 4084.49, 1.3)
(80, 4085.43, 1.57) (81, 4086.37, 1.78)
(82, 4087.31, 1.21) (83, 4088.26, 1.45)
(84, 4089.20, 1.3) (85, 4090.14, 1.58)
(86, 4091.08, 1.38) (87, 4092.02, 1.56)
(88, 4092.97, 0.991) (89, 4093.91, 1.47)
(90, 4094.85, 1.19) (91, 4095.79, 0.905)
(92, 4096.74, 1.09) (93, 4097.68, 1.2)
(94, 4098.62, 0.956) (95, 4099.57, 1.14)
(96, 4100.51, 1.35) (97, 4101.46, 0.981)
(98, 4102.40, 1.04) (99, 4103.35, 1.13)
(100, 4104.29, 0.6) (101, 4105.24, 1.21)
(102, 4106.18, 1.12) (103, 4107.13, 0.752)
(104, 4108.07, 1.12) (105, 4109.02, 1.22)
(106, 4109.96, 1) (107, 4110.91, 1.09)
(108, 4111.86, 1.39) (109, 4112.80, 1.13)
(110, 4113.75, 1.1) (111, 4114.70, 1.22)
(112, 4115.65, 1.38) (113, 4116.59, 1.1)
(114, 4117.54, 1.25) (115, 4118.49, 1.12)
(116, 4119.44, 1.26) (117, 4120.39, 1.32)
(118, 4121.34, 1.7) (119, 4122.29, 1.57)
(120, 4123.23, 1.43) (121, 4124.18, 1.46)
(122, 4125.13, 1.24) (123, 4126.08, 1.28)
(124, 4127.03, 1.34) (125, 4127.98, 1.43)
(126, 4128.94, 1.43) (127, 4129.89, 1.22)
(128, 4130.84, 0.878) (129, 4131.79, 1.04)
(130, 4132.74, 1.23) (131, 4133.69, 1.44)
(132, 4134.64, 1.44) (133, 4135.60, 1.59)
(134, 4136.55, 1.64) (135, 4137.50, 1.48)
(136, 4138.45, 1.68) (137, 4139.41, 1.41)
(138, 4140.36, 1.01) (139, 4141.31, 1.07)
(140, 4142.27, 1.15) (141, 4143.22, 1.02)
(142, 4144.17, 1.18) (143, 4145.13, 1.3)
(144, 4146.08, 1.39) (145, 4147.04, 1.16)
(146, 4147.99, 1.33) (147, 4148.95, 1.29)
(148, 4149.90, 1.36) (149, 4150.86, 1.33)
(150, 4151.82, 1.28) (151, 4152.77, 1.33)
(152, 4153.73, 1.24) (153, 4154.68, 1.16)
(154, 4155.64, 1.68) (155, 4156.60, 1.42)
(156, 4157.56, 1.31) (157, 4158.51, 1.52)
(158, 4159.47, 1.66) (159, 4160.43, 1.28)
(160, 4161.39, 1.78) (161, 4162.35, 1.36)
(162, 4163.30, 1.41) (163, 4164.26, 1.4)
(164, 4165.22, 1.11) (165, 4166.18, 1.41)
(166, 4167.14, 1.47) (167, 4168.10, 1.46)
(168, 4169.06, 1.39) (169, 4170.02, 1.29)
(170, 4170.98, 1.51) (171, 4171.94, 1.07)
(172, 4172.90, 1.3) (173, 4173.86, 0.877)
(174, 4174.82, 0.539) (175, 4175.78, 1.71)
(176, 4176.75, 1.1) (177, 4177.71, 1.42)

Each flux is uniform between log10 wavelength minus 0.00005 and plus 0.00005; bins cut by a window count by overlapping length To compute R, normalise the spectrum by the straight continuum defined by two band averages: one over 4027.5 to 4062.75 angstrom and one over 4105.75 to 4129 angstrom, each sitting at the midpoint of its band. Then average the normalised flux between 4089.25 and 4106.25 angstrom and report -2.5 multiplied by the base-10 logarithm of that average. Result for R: 0.094 mag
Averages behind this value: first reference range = 1.31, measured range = 1.17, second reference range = 1.26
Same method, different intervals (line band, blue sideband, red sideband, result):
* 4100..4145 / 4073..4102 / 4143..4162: 0.06 mag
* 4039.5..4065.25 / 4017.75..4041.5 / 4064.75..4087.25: -0.01 mag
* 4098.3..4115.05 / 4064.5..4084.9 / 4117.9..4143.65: 0.18 mag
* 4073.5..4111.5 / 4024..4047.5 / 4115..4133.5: 0.10 mag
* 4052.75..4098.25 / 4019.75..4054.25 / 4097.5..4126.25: -0.01 mag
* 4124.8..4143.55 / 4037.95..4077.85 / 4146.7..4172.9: 0.04 mag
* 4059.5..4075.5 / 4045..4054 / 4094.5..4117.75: 0.04 mag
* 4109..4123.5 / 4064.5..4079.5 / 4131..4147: 0.01 mag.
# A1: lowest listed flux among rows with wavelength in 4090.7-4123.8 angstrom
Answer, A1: 0.6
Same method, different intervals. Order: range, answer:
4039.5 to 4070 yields 0.945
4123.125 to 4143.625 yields 0.878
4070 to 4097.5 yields 0.85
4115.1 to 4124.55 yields 1.1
